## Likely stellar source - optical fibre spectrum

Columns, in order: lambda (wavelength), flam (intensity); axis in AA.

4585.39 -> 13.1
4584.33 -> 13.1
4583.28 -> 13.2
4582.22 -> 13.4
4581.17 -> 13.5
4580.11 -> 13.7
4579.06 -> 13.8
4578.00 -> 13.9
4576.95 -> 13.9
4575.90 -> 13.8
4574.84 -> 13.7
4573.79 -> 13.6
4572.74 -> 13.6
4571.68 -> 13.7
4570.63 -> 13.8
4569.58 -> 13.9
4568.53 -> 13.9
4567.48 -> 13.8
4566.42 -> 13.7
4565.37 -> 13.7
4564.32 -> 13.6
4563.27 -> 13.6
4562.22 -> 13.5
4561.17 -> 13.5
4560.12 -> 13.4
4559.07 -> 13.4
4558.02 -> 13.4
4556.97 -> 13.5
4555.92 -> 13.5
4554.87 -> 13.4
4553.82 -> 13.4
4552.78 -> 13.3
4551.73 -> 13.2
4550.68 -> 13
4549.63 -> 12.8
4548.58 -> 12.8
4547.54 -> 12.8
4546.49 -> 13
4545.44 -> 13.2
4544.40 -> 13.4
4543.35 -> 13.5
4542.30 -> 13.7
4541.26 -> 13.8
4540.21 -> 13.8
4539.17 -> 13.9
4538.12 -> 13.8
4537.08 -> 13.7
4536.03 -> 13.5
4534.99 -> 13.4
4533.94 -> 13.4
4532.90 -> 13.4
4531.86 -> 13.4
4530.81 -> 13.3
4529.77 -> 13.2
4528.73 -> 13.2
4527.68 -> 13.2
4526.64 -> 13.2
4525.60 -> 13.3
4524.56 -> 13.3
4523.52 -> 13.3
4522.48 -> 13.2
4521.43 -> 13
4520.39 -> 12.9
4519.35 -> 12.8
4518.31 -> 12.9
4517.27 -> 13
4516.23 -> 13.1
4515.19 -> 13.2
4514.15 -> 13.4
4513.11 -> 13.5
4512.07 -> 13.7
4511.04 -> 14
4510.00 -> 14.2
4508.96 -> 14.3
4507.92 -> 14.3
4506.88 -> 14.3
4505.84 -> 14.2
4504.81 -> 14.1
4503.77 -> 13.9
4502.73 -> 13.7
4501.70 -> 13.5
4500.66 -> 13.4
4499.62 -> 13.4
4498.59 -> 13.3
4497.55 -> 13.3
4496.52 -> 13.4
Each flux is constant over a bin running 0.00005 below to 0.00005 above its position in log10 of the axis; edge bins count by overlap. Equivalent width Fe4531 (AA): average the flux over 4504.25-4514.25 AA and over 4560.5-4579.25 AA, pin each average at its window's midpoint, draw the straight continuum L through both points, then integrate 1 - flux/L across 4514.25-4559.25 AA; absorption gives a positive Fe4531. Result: 1.9 AA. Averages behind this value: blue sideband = 14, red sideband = 13.7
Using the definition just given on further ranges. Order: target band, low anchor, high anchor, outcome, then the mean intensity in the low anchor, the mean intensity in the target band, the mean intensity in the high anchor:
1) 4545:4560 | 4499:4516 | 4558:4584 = 0.5 AA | 13.8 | 13.2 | 13.6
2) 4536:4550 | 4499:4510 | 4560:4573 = 0.4 AA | 13.9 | 13.4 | 13.7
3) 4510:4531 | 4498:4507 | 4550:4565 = 0.6 AA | 13.7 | 13.3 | 13.4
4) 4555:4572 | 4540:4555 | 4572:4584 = -0.2 AA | 13.3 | 13.6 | 13.6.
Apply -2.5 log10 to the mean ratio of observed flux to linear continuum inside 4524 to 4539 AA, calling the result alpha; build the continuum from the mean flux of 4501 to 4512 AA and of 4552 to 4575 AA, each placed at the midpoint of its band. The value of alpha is 0.04 mag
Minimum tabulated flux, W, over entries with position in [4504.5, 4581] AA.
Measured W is 12.8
